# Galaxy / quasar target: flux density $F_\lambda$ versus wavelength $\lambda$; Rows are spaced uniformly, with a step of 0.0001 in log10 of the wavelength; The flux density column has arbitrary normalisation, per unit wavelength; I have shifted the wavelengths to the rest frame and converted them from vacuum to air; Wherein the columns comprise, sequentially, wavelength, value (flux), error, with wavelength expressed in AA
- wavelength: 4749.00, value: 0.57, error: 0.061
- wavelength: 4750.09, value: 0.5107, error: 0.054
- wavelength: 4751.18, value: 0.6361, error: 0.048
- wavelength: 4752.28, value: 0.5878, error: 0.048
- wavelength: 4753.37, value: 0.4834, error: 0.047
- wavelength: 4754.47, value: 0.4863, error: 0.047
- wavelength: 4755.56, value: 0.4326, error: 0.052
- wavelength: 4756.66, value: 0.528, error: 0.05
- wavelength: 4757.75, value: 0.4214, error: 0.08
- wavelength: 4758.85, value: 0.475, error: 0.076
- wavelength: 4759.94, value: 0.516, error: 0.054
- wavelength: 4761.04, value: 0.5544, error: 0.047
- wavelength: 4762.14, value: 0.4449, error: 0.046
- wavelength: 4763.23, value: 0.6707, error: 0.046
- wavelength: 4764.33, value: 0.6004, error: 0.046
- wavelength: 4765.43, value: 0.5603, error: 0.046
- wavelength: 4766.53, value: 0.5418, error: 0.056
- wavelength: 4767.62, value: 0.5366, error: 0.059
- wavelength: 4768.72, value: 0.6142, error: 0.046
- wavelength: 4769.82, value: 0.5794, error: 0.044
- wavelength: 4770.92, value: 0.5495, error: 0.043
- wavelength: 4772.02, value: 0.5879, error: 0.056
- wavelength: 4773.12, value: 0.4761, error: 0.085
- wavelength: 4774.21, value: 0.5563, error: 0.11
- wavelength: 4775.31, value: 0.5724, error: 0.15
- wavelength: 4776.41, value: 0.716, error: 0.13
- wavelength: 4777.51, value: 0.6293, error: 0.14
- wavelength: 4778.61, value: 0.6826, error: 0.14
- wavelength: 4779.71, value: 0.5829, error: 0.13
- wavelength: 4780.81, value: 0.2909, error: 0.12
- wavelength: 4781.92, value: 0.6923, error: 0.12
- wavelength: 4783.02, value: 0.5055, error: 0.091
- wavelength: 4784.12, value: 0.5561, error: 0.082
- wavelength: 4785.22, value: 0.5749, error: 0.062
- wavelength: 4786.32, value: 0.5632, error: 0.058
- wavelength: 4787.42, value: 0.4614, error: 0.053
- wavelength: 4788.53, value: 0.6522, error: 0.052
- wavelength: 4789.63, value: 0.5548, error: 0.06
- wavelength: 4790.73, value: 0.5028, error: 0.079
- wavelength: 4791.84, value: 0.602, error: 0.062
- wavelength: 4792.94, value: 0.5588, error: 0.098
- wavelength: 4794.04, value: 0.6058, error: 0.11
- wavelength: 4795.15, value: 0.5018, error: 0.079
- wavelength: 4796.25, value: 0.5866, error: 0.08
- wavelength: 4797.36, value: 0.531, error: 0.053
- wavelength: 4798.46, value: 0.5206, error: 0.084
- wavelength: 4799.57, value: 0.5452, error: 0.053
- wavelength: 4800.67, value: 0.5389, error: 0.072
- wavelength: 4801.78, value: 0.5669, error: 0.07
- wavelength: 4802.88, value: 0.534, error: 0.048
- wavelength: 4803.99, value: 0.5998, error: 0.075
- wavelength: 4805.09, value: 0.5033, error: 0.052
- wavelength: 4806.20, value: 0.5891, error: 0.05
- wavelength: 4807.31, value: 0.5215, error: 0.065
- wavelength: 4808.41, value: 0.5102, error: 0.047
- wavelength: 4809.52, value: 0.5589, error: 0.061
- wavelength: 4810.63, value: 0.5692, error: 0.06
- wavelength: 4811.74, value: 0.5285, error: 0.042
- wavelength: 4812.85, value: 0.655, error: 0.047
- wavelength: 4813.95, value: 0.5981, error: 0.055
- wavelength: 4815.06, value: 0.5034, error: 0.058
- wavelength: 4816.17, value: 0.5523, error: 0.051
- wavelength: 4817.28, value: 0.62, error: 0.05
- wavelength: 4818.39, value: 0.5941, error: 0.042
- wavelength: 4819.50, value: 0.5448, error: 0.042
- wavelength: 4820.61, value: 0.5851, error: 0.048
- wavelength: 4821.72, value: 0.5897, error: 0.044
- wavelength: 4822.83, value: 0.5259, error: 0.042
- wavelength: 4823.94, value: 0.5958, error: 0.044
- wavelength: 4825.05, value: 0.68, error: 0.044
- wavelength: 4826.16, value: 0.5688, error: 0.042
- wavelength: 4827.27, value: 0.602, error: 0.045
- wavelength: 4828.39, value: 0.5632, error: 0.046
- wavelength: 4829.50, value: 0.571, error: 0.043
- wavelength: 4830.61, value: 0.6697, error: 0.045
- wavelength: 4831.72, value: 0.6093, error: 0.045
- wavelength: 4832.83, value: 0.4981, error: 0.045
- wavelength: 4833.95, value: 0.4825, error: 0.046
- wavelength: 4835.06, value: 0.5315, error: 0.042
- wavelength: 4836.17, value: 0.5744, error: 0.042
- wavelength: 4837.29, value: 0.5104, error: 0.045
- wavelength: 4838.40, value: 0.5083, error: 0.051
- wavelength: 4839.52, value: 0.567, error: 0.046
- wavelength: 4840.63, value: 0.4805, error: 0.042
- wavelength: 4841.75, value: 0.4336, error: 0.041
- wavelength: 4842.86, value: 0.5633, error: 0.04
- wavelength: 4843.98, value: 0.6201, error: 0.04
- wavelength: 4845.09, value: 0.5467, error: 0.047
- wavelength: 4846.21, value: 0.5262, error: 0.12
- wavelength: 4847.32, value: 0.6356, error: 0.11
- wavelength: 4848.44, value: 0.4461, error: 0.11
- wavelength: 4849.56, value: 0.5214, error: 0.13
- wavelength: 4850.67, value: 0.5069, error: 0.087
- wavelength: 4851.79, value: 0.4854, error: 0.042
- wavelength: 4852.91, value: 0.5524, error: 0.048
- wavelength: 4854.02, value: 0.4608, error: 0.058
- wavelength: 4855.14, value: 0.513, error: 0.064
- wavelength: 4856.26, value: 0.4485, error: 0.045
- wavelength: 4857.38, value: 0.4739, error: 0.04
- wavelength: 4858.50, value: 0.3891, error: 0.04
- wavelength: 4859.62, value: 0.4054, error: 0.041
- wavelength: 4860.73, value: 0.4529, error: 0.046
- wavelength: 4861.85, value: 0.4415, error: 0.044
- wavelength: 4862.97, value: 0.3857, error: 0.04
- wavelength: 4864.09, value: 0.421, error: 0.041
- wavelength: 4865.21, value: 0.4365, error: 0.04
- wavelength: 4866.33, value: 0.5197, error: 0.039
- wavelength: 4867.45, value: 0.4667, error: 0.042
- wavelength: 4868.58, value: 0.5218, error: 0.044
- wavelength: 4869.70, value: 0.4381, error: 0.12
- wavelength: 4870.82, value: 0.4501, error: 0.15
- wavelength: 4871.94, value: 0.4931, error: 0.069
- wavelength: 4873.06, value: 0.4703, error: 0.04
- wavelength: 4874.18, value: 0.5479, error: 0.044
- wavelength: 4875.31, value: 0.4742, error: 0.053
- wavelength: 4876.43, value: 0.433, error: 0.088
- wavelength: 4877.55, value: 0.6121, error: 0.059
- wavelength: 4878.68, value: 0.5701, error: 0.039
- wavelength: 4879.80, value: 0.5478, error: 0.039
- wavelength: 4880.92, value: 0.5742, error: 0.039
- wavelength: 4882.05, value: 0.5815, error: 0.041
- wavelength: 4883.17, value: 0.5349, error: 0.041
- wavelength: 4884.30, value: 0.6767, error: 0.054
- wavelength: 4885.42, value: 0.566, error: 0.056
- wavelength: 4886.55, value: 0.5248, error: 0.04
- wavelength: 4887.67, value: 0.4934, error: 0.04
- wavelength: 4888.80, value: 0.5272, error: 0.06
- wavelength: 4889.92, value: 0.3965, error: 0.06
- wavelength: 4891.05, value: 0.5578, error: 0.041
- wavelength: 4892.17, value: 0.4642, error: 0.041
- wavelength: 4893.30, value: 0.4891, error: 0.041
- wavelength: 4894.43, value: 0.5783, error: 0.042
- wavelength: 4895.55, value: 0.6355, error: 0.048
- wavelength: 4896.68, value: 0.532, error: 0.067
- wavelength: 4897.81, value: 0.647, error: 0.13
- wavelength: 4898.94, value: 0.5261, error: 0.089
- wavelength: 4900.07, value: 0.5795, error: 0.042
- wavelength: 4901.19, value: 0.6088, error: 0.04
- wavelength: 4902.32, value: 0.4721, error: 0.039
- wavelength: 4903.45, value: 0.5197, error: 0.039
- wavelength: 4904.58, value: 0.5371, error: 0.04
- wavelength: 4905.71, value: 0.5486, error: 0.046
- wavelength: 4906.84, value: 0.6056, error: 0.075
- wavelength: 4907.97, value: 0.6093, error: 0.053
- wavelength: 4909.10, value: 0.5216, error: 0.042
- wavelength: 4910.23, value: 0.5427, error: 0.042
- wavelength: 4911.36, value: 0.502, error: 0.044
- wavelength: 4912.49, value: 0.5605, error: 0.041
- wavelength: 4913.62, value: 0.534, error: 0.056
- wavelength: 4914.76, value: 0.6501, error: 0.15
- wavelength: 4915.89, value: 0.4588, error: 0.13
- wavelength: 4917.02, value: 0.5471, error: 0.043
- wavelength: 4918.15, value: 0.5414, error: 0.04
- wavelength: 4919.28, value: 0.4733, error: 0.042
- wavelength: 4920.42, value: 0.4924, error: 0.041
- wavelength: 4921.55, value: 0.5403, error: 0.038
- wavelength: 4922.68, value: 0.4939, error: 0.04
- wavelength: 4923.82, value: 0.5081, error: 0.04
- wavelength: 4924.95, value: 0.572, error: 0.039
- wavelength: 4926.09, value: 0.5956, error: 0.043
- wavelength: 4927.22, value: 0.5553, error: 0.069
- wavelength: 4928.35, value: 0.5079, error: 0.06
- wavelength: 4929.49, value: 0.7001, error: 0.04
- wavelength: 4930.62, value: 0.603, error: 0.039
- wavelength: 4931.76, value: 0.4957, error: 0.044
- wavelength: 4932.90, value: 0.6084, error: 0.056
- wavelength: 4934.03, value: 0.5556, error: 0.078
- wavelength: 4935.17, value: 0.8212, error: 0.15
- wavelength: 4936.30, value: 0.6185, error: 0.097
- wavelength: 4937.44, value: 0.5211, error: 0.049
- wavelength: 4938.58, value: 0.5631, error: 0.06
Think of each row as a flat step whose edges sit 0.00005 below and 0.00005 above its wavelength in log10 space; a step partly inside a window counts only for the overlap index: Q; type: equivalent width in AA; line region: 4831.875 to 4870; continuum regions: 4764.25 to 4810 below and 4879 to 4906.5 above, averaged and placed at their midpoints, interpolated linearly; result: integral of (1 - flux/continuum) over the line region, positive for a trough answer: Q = 4.0 AA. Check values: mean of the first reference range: 0.559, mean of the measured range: 0.495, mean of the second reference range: 0.547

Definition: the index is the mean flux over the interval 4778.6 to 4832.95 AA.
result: 0.564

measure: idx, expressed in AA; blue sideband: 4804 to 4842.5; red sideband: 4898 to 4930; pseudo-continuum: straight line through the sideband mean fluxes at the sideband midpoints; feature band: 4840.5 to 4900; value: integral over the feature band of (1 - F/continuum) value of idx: 4.61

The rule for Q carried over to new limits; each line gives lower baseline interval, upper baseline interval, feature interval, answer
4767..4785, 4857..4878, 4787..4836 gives -3.25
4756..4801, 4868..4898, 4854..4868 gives 2.30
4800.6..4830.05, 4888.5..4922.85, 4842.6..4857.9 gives 1.02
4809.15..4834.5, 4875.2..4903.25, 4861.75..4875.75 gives 2.20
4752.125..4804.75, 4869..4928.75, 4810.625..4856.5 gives -0.62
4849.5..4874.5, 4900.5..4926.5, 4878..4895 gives -1.26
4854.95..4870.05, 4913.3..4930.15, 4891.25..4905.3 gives -1.17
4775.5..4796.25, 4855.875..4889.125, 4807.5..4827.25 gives -1.19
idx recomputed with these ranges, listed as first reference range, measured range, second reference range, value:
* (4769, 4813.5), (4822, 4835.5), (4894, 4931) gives -0.4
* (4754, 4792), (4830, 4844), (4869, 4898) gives 0.0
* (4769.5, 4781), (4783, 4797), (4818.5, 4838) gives 0.4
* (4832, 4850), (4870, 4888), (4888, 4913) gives 0.2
